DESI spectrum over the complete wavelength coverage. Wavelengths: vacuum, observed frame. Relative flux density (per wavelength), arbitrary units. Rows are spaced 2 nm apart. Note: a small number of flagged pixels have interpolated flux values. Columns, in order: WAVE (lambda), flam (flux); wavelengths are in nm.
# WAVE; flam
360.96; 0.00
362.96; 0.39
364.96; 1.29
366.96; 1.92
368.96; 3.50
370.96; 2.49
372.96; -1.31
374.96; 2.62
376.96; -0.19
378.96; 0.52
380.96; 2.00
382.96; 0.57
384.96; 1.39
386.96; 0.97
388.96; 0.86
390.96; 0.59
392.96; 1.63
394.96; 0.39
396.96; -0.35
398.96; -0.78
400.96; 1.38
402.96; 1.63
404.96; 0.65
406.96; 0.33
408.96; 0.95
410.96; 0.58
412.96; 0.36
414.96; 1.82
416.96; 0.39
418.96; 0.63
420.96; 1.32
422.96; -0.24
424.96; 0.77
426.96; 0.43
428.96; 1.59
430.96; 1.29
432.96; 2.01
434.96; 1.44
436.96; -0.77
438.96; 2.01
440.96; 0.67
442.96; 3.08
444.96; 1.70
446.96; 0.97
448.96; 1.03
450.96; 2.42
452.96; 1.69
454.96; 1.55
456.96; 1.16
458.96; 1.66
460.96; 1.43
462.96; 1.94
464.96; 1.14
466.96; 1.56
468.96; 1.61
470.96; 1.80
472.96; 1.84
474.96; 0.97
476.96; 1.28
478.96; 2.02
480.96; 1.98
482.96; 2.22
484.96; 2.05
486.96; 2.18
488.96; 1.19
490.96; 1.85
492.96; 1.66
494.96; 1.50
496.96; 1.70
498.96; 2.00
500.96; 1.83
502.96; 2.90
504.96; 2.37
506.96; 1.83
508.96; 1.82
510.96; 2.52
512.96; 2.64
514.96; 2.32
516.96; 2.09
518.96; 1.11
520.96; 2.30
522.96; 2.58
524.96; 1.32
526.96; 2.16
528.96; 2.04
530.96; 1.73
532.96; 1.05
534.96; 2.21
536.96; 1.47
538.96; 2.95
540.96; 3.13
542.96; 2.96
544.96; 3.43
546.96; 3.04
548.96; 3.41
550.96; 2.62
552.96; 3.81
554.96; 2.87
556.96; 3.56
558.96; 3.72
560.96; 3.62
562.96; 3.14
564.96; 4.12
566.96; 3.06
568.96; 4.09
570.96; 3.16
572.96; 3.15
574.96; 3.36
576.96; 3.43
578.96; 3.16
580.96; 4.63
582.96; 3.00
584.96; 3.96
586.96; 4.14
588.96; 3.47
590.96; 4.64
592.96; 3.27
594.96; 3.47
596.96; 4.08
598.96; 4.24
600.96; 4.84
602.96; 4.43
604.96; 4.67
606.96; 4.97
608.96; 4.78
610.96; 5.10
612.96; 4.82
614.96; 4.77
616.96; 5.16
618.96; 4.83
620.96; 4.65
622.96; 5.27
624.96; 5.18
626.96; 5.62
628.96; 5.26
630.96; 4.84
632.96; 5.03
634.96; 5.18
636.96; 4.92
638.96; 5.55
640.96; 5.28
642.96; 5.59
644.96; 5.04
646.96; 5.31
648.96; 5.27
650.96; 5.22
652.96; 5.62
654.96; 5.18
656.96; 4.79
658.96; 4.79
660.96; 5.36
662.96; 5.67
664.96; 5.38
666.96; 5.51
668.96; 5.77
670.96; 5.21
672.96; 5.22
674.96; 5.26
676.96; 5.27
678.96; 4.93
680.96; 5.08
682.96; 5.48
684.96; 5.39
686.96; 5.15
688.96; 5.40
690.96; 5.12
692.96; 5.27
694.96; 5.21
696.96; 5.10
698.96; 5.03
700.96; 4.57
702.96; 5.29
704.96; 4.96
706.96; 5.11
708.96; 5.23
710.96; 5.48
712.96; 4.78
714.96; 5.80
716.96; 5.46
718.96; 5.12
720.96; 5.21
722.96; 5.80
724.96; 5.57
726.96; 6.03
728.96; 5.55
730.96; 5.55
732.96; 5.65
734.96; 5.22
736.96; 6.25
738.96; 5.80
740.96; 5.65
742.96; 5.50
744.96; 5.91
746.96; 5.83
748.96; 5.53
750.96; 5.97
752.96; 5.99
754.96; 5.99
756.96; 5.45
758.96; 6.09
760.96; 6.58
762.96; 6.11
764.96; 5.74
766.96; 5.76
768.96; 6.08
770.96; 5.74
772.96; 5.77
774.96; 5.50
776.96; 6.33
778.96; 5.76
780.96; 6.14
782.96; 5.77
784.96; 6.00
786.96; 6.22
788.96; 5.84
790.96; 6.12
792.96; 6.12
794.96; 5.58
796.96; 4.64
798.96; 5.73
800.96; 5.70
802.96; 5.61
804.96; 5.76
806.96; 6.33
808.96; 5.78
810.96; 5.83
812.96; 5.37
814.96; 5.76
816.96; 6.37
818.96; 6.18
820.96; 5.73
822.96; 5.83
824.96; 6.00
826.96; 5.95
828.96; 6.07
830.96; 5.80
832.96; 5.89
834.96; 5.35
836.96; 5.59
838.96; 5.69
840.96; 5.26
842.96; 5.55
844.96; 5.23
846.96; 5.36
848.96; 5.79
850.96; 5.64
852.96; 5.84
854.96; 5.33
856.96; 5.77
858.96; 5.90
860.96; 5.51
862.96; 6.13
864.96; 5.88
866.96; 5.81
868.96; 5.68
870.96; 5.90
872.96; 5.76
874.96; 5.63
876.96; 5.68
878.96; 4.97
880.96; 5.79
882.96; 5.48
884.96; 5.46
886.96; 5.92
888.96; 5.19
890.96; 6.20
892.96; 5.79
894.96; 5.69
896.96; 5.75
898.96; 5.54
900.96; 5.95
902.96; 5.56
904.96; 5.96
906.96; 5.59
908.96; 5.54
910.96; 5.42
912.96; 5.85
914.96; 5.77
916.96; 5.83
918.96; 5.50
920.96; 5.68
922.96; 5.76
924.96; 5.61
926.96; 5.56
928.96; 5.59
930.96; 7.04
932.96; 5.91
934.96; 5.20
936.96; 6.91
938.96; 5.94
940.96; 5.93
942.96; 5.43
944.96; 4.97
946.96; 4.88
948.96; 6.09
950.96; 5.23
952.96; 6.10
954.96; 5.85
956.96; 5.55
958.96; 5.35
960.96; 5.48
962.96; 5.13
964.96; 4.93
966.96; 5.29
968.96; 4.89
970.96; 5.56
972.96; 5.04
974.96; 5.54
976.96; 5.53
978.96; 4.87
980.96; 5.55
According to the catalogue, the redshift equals 0.353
